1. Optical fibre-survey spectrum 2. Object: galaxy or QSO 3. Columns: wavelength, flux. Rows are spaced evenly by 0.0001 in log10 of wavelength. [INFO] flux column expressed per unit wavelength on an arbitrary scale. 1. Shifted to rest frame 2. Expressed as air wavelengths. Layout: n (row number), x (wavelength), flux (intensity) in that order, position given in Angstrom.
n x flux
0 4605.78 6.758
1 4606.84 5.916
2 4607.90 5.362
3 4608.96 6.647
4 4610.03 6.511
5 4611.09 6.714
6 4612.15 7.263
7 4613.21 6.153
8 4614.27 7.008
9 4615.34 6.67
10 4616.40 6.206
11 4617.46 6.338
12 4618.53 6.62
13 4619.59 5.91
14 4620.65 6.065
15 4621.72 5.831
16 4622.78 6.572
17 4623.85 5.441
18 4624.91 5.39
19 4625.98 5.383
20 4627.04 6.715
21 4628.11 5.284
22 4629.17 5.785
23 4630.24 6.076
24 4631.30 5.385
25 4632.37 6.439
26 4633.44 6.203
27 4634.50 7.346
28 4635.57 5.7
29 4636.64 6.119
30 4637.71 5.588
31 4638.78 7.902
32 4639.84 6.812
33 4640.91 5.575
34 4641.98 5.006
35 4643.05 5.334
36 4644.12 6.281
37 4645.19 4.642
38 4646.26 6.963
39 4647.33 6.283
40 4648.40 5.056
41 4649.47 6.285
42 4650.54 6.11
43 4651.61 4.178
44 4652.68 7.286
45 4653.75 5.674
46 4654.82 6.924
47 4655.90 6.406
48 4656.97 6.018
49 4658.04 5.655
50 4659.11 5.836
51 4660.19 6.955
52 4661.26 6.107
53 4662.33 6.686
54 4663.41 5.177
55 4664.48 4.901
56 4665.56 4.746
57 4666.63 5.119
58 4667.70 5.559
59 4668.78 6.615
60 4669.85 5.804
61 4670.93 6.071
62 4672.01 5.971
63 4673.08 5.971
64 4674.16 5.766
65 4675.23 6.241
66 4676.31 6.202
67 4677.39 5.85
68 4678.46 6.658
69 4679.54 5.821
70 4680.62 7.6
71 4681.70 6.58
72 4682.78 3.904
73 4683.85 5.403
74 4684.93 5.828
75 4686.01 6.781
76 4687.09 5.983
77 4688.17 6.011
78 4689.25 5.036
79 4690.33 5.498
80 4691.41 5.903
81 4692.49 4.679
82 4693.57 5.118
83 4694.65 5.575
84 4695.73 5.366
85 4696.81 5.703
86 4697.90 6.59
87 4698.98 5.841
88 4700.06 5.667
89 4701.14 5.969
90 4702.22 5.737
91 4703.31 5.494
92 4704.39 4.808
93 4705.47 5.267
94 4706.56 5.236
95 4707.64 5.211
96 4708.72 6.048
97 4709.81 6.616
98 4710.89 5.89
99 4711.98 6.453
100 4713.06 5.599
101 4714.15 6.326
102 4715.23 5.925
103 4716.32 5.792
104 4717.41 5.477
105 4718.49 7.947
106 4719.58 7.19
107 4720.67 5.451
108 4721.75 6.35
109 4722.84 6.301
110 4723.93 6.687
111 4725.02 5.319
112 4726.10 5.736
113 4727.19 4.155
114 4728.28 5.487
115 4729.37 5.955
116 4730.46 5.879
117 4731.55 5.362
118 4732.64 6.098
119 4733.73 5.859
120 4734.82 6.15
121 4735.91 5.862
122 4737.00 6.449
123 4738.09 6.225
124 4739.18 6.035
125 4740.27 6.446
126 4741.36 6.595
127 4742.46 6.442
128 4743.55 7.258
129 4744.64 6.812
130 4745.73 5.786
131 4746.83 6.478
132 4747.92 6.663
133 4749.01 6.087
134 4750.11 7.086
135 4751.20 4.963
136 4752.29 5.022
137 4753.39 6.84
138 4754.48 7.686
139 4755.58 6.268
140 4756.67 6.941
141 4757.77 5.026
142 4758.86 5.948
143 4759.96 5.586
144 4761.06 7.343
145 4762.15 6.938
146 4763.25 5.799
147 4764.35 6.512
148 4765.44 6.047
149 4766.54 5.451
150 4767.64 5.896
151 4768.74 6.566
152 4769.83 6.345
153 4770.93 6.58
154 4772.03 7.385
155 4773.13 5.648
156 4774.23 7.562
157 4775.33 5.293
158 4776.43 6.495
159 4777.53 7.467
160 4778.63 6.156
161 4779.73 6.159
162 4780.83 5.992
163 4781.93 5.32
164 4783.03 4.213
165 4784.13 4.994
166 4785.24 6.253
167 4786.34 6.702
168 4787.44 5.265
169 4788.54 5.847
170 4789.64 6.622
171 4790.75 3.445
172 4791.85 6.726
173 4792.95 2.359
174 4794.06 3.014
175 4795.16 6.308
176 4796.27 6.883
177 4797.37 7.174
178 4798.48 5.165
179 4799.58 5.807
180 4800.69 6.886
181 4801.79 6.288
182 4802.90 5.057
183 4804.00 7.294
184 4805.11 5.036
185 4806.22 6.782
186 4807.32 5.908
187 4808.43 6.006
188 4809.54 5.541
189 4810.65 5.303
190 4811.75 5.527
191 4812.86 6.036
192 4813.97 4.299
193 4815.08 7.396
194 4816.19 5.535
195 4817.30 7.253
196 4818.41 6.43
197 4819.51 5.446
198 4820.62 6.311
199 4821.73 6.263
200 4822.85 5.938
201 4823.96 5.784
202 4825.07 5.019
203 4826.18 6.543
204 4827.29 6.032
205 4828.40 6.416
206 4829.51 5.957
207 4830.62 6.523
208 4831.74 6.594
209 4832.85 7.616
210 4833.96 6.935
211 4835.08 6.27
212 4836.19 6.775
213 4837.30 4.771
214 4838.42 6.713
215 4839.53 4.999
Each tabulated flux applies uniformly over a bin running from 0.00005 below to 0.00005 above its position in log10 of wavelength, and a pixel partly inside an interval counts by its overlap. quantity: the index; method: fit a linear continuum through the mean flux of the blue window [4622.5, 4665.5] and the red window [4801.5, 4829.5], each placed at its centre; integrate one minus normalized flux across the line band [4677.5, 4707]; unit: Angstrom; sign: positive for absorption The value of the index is 1.3 Angstrom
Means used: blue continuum 5.97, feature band 5.71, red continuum 5.97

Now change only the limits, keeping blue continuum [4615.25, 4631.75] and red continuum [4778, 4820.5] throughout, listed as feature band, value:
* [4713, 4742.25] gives -1.0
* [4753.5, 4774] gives -2.0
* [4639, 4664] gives -0.2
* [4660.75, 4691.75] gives 0.3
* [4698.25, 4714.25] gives 0.4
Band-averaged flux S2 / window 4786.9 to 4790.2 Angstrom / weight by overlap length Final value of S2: 5.91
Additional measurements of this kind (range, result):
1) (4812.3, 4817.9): 6.1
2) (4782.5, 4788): 5.49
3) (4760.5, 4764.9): 6.65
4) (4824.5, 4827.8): 5.87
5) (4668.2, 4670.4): 6.19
